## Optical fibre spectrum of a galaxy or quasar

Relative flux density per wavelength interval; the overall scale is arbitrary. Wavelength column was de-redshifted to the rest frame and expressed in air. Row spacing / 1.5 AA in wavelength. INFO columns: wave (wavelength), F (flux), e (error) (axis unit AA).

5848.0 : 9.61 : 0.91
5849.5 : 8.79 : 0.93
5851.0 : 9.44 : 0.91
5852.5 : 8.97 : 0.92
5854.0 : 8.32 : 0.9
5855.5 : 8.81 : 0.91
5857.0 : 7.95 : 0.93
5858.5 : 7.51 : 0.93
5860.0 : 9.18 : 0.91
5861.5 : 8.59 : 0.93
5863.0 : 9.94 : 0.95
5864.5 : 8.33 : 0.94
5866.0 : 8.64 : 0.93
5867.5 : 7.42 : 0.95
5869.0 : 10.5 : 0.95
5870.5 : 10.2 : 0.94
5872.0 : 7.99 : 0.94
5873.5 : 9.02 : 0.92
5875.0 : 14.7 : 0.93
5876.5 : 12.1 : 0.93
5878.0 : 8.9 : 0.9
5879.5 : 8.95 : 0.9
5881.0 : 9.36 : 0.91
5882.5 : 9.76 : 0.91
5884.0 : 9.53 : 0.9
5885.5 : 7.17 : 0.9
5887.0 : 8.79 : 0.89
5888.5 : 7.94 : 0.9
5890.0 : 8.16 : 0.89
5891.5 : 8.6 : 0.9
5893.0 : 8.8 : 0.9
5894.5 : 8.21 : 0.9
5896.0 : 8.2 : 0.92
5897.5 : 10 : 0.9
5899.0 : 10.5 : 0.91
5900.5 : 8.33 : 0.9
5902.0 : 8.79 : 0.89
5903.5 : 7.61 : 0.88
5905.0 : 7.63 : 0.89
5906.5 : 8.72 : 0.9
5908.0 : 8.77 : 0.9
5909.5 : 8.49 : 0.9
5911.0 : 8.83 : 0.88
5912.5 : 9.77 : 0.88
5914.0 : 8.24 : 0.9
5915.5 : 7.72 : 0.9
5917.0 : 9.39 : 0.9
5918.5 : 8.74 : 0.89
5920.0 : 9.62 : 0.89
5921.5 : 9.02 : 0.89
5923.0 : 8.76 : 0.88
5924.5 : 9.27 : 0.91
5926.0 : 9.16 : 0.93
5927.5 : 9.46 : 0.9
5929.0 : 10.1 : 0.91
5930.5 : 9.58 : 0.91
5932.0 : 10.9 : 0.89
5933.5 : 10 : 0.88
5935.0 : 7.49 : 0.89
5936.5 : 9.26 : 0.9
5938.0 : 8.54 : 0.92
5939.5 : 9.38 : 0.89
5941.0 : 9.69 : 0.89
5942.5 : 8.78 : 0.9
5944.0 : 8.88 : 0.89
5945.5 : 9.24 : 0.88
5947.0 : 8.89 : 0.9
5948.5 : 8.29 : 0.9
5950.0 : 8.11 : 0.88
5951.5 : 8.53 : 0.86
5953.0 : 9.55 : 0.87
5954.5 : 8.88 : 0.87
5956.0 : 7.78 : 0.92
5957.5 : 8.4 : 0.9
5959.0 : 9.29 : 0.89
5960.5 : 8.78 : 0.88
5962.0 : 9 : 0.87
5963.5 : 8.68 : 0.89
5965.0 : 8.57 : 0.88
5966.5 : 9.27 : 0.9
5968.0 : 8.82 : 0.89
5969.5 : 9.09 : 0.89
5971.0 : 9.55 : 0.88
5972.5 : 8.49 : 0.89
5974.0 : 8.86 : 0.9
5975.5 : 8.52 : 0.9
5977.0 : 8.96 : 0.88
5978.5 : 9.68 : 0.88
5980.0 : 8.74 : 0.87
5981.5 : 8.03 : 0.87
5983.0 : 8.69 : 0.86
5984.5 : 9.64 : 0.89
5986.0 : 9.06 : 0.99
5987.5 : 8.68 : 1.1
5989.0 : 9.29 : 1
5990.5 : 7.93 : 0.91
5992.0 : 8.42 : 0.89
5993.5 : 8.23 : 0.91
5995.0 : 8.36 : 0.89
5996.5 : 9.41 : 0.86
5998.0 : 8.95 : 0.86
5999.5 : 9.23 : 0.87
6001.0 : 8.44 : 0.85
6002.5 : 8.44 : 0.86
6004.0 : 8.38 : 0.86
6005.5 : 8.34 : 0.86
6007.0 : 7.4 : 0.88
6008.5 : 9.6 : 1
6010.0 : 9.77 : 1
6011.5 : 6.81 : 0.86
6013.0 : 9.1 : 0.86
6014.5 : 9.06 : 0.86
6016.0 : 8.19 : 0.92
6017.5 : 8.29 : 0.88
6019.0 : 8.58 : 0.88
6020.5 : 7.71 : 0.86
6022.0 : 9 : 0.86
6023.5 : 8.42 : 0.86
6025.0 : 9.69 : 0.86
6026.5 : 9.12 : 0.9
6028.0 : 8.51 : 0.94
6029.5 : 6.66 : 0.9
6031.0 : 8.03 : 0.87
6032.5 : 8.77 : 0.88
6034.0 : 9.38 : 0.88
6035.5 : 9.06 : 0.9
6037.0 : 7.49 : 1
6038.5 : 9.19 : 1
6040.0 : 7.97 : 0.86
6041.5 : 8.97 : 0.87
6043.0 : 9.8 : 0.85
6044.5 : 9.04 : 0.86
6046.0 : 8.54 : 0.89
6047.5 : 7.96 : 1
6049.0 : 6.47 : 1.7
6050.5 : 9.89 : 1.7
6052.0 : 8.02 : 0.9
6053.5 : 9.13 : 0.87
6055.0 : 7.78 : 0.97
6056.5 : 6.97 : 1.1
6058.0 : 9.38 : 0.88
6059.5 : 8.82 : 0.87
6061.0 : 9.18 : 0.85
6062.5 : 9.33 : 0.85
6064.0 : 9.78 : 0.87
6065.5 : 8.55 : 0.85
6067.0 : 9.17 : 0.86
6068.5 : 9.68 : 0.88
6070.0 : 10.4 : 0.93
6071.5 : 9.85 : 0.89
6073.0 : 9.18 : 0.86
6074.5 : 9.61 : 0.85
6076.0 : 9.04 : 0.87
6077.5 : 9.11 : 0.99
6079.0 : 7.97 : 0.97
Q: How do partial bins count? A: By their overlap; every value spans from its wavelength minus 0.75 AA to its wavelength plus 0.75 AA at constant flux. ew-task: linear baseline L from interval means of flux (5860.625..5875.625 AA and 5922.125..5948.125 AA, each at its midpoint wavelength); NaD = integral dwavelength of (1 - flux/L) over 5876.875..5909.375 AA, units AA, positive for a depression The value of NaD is 2.3 AA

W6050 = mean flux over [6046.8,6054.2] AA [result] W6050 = 8.29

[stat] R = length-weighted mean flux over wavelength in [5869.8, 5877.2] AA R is 10.8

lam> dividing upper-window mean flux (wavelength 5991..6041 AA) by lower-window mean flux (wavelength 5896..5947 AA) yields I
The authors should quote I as 0.9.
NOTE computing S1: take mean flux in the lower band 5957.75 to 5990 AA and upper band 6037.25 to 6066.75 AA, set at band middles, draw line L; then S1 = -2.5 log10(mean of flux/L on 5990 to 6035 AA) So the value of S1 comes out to 0.03 mag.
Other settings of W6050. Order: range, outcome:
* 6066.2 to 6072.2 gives 9.76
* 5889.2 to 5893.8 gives 8.51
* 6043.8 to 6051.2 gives 8.37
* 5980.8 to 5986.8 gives 8.86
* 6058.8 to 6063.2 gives 9.11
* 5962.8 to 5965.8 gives 8.63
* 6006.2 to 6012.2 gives 8.41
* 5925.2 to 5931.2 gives 9.57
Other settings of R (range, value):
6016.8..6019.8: 8.43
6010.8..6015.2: 8.33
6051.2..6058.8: 8.27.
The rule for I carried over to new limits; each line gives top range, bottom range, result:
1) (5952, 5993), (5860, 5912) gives 0.98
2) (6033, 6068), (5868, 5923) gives 0.96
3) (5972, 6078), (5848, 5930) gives 0.97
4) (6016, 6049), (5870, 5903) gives 0.92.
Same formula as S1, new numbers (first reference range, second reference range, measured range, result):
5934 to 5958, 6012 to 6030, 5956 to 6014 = -0.01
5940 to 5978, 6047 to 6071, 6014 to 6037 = 0.04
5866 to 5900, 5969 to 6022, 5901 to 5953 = 0.01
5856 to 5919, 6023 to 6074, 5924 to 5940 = -0.06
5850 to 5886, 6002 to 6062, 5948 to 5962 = 0.03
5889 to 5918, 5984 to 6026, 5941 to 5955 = -0.02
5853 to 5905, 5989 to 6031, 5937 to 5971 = -0.02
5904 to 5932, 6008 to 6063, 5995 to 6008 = 0.02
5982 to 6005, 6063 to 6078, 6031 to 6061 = 0.08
